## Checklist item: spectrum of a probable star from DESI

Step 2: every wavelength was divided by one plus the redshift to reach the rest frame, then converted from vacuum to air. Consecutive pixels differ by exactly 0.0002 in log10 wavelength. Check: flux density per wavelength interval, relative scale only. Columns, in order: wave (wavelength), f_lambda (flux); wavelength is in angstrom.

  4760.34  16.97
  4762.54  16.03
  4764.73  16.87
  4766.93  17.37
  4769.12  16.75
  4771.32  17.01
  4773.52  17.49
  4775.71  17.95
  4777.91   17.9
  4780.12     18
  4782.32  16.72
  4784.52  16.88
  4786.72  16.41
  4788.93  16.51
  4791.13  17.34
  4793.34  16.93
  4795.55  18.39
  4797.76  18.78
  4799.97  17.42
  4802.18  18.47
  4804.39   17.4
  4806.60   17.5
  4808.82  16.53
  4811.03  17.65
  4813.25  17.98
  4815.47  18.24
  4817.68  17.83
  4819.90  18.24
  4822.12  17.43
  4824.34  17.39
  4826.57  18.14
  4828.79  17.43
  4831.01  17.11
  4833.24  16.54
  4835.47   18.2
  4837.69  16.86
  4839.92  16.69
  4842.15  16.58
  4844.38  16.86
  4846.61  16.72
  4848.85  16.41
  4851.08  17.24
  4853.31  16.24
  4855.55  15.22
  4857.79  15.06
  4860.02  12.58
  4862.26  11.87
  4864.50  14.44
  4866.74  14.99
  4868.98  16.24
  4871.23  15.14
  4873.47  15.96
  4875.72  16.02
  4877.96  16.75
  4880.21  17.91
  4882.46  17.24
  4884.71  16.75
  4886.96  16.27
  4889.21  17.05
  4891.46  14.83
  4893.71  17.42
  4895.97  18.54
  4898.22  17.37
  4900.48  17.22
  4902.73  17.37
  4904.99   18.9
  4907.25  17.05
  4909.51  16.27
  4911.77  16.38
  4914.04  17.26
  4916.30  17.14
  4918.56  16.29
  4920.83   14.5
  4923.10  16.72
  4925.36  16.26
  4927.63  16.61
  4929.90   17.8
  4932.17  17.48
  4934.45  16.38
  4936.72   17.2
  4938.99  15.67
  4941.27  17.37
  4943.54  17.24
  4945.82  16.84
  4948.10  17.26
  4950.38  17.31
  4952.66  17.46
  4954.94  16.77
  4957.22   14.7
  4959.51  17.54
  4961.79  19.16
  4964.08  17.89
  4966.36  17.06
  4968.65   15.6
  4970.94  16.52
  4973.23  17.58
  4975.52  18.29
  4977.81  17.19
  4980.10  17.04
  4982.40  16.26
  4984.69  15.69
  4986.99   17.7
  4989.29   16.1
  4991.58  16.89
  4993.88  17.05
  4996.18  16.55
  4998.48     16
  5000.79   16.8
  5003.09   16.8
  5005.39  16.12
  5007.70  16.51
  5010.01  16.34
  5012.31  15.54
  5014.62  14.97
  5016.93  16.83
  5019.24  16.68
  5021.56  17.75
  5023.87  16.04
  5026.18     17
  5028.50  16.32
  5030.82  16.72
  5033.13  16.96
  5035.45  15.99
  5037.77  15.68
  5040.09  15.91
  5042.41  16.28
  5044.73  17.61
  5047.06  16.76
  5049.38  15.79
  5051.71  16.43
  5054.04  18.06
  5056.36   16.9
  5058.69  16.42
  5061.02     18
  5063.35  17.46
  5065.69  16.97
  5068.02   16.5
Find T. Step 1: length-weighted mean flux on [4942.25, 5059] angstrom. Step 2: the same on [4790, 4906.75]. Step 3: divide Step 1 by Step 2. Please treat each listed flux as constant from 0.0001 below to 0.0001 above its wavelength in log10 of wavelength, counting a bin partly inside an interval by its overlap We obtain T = 1.0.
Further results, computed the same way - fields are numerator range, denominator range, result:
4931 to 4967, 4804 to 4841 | 0.98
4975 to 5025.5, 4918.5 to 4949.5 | 0.99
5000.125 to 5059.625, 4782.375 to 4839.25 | 0.94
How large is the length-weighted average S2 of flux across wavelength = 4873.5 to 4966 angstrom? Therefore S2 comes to 16.9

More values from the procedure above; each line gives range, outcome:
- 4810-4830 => 17.8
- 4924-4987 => 17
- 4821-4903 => 16.4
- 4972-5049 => 16.6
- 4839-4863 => 15.6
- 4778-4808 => 17.4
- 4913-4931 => 16.6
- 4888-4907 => 17.3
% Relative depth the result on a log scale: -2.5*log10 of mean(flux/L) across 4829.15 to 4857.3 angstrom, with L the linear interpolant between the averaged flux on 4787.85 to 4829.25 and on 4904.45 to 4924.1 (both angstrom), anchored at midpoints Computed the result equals 0.041 mag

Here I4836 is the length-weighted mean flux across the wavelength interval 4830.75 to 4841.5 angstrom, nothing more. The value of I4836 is 17.1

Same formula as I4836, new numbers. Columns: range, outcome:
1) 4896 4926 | 16.9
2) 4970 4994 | 16.9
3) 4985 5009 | 16.6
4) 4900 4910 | 17.5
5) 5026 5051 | 16.4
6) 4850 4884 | 15.5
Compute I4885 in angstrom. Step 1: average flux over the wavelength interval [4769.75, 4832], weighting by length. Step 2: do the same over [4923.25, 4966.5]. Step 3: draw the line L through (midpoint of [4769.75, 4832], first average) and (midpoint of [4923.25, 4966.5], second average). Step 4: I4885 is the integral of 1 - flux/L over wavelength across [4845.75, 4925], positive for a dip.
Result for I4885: 4.49 angstrom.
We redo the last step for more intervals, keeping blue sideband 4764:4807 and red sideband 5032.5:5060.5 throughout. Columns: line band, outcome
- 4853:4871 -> 2.76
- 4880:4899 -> 0.10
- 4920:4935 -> 0.34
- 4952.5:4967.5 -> -0.31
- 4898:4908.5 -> -0.34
